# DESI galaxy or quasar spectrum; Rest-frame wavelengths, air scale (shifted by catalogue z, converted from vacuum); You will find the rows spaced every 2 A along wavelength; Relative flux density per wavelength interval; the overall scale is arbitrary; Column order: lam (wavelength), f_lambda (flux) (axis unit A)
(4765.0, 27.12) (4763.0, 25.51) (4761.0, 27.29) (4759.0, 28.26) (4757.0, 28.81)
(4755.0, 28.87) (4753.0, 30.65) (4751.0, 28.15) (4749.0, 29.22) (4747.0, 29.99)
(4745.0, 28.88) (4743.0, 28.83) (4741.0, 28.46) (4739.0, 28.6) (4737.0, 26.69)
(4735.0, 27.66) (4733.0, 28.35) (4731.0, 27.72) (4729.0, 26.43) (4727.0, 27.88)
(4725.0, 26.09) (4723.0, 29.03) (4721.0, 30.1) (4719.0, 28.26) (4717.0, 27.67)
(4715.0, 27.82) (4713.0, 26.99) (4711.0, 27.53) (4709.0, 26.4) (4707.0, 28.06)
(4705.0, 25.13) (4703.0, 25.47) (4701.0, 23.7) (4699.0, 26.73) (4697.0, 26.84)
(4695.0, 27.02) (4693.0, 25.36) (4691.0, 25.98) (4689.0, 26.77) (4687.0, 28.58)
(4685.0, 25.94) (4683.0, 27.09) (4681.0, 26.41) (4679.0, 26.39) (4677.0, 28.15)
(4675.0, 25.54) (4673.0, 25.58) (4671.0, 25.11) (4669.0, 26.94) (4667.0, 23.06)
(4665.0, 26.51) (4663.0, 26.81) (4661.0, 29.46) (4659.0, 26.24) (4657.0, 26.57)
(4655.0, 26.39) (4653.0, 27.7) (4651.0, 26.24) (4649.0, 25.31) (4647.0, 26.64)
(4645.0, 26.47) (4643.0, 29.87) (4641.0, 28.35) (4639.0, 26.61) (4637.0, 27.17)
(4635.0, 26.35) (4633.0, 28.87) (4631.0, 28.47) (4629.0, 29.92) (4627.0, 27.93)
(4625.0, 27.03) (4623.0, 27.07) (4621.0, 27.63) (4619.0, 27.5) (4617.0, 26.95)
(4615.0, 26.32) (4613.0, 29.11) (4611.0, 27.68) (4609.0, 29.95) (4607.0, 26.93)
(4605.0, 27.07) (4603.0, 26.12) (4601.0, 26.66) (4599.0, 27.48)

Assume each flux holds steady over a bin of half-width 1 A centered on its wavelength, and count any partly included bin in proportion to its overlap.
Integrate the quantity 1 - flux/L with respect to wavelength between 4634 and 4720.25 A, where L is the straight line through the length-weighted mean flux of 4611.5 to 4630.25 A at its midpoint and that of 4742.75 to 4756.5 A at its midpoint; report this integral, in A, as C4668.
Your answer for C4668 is 5.1 A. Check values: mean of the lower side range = 27.7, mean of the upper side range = 29.2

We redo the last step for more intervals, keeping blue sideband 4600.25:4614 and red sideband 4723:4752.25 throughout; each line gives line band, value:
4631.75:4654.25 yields 0.4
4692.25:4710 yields 1.2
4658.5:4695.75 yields 1.9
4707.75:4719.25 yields 0.3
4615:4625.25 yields 0.2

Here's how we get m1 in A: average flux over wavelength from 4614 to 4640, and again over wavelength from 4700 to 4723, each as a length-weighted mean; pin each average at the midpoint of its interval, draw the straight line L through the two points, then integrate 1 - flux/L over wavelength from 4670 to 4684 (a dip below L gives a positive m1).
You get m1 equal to 0.5 A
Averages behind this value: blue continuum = 27.5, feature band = 26.3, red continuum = 27.1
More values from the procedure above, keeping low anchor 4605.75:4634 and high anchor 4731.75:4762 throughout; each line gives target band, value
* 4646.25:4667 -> 1.1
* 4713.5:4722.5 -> 0.0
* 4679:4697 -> 1.0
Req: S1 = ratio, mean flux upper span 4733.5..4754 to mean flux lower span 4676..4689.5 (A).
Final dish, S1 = 1.06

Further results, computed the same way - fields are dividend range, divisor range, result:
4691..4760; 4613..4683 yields 1.02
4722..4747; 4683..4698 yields 1.05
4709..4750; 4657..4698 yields 1.06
